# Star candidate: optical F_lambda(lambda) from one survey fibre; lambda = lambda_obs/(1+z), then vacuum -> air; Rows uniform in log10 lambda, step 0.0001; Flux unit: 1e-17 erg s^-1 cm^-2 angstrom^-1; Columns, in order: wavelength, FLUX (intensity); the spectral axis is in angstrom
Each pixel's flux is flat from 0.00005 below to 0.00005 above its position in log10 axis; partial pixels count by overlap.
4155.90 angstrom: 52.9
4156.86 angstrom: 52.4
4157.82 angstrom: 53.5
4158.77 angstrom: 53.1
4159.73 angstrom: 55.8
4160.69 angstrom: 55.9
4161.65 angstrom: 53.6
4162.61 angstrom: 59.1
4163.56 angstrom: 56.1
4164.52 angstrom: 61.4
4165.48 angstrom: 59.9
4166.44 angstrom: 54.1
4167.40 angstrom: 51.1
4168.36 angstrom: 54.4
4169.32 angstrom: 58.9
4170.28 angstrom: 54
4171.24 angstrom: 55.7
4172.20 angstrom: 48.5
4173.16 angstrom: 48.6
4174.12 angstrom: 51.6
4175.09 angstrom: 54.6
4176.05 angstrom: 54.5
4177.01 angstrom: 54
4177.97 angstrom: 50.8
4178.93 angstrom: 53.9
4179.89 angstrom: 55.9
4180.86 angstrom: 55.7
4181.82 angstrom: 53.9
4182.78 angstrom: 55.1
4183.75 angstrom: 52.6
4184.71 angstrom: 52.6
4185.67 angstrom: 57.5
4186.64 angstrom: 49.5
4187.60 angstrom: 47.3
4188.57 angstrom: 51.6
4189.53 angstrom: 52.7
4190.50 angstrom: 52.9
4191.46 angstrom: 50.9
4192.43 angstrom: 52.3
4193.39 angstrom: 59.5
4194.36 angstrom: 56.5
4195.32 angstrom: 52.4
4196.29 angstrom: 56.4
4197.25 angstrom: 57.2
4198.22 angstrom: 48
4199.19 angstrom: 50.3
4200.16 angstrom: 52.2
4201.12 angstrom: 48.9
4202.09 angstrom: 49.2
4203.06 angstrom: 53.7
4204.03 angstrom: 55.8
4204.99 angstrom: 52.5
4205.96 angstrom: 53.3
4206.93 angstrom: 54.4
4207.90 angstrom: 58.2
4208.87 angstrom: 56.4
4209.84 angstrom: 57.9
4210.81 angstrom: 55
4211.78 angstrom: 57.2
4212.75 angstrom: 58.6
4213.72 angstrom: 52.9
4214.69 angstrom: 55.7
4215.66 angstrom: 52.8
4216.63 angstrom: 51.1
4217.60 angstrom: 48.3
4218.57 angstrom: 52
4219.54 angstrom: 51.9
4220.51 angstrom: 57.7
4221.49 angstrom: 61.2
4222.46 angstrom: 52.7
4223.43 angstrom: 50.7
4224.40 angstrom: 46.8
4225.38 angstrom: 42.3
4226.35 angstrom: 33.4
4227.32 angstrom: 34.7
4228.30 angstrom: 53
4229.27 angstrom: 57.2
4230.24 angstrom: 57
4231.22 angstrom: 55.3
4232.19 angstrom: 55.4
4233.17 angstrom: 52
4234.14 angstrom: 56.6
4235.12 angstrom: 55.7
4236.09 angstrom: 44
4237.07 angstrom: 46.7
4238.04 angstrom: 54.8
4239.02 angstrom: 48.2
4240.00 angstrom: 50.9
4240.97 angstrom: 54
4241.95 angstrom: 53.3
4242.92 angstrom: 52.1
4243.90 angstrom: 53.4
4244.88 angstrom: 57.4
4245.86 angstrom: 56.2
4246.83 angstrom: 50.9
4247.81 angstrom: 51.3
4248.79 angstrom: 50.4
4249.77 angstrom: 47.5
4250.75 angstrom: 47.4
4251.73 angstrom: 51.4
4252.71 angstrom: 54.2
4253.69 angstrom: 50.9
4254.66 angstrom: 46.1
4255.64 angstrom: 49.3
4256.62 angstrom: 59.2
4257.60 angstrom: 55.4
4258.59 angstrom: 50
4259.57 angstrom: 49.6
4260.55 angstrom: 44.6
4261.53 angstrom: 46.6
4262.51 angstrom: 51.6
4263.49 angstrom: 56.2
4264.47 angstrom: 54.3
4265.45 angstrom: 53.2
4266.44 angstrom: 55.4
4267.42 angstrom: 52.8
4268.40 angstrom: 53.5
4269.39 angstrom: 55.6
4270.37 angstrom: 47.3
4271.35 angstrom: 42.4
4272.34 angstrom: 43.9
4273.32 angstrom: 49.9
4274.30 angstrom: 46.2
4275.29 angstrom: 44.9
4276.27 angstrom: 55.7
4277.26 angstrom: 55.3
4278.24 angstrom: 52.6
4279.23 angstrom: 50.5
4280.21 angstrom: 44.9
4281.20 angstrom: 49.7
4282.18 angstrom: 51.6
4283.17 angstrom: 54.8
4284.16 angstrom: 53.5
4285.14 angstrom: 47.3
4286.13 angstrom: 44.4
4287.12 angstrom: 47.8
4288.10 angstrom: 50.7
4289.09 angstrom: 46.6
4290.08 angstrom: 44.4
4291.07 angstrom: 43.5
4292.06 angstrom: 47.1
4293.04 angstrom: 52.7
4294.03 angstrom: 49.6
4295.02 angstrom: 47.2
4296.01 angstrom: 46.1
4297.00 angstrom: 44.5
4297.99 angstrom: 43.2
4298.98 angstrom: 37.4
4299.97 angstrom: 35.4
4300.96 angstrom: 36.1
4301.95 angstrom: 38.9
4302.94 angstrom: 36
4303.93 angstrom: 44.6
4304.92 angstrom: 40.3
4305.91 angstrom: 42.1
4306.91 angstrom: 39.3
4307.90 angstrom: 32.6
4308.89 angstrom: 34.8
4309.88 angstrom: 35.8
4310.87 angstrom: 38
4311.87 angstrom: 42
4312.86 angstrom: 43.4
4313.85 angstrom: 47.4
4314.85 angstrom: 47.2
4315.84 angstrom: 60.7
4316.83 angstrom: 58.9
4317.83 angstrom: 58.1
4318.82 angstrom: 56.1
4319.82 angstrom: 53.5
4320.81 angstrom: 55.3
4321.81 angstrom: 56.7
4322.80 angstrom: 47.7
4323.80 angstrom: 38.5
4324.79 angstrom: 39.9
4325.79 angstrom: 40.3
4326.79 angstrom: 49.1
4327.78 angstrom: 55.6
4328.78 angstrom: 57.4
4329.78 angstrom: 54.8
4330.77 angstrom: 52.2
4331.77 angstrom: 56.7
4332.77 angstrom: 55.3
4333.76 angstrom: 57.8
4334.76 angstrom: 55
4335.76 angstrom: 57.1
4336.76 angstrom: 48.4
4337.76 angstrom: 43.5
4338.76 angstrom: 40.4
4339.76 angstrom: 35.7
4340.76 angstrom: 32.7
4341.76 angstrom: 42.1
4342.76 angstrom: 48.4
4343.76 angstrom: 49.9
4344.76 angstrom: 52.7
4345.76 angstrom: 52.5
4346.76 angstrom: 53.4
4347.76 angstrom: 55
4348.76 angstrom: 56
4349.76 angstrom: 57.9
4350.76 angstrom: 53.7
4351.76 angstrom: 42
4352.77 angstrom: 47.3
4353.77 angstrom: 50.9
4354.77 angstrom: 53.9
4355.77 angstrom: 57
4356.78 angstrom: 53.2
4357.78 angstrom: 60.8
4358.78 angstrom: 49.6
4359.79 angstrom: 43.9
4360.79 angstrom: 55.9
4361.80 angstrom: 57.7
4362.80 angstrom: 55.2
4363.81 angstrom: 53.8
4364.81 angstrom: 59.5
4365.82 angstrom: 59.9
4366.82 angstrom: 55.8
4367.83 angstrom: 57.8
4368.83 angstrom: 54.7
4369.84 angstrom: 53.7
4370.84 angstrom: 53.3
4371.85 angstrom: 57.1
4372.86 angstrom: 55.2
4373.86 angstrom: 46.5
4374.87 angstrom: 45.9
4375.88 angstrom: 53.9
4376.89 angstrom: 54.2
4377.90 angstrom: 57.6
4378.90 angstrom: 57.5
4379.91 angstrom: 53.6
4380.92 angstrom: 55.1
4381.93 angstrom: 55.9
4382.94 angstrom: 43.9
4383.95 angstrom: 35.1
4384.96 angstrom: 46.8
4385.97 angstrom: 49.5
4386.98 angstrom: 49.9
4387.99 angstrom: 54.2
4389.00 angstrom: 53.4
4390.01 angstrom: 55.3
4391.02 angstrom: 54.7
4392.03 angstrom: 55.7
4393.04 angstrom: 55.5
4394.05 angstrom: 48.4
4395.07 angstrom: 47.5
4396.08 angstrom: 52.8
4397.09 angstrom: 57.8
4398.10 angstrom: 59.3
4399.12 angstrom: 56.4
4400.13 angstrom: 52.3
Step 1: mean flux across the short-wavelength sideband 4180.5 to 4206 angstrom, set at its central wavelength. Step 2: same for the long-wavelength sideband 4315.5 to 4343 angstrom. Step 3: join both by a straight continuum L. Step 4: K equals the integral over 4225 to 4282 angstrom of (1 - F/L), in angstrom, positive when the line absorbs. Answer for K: 1.1 angstrom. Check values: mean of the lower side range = 53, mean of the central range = 50.8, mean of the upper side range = 50.2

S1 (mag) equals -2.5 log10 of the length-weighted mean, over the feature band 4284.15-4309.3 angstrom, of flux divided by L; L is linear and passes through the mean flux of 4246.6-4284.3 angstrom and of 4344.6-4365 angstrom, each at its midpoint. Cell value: 0.20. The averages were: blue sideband 50.7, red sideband 53.4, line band 43.1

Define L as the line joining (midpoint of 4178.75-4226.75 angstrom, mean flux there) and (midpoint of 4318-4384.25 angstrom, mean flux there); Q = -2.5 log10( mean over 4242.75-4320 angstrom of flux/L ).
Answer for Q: 0.09 mag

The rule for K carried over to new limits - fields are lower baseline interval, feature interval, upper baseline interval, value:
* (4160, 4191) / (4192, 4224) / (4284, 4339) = -1.04 angstrom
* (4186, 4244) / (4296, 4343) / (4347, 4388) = 5.93 angstrom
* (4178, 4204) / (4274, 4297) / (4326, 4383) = 1.63 angstrom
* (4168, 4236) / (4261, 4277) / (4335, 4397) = 0.55 angstrom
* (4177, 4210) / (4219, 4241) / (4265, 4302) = 0.12 angstrom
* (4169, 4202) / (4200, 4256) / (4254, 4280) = -0.20 angstrom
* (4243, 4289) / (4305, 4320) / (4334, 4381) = 1.68 angstrom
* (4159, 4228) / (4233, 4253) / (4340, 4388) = 0.39 angstrom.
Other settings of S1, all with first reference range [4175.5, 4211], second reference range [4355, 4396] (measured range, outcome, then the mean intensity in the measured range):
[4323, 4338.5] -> 0.056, 50.5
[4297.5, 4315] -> 0.324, 39.5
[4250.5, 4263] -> 0.059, 50.6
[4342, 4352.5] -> 0.028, 51.8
